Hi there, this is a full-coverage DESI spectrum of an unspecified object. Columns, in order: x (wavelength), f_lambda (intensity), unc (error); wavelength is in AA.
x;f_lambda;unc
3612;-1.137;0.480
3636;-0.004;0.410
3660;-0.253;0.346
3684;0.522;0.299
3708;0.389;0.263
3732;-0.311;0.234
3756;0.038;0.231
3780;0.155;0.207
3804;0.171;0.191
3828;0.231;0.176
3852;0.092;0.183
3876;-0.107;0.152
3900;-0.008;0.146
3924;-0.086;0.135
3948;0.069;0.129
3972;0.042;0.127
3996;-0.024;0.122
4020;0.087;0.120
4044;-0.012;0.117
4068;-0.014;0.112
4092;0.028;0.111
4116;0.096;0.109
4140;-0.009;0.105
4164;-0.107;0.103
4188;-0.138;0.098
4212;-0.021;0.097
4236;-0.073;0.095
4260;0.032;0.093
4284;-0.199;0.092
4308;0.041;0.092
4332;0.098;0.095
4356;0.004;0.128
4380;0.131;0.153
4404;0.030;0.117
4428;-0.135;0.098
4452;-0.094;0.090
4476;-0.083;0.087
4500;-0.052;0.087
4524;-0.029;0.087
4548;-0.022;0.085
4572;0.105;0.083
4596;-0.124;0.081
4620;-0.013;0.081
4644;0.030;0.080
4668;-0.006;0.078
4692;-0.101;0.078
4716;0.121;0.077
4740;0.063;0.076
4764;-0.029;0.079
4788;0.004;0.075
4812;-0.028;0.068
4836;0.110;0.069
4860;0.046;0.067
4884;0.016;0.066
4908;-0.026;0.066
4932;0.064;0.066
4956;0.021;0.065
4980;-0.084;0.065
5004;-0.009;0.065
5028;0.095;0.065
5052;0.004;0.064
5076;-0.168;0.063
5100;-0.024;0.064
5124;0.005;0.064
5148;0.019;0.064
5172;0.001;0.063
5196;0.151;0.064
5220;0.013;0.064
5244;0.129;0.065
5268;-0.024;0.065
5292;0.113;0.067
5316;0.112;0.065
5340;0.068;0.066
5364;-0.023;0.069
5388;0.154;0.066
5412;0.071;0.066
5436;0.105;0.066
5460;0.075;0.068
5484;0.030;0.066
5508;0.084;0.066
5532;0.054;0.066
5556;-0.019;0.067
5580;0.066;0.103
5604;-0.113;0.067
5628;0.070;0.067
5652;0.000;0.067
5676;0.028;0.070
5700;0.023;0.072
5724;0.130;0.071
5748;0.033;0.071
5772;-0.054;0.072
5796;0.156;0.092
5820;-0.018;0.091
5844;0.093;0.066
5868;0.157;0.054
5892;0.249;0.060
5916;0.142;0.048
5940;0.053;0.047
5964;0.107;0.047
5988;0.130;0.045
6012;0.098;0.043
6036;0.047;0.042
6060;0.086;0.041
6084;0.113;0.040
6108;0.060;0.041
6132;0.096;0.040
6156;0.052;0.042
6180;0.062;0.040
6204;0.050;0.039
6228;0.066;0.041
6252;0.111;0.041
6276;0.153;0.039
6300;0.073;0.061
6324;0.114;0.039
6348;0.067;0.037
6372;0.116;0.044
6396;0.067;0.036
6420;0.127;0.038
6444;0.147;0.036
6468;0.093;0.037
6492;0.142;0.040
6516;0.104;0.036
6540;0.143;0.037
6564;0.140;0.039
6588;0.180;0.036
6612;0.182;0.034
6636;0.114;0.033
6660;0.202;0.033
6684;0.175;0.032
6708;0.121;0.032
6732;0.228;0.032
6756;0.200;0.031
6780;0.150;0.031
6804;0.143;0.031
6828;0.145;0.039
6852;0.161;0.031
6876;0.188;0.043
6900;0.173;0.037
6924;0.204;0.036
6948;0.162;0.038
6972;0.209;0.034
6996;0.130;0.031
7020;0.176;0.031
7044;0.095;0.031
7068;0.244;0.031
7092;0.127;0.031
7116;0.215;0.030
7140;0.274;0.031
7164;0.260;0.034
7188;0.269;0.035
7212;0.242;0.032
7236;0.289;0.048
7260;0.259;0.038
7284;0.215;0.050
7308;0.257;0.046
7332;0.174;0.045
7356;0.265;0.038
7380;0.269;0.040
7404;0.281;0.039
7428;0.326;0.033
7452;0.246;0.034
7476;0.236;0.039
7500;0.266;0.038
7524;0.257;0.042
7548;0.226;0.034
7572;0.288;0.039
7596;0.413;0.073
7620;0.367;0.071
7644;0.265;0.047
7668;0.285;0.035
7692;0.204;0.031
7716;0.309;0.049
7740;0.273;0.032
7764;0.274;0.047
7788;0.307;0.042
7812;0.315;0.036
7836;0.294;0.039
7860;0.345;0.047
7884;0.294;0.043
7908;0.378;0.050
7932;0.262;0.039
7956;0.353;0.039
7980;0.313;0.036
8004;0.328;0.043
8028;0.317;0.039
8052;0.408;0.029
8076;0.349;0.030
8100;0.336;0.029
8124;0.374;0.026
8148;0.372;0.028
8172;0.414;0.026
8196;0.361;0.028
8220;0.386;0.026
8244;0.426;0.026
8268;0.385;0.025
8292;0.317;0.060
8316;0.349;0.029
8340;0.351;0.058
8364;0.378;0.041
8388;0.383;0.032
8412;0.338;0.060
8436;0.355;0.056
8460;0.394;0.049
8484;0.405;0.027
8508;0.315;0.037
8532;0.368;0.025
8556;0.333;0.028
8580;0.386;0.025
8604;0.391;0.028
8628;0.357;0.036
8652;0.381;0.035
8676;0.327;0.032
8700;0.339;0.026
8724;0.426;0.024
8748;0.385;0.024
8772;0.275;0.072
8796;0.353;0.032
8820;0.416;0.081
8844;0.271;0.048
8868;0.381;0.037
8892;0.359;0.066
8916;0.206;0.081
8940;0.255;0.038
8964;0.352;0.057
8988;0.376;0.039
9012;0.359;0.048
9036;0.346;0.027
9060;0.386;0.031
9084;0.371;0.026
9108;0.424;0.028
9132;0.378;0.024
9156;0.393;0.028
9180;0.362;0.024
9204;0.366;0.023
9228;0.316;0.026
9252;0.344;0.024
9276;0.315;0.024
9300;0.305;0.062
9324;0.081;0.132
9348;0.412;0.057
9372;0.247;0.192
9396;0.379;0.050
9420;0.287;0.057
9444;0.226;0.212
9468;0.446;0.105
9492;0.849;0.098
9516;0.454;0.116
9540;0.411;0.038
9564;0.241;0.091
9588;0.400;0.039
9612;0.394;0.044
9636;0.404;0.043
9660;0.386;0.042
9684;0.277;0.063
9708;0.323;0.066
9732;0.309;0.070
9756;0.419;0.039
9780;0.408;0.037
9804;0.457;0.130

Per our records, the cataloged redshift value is 0.79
